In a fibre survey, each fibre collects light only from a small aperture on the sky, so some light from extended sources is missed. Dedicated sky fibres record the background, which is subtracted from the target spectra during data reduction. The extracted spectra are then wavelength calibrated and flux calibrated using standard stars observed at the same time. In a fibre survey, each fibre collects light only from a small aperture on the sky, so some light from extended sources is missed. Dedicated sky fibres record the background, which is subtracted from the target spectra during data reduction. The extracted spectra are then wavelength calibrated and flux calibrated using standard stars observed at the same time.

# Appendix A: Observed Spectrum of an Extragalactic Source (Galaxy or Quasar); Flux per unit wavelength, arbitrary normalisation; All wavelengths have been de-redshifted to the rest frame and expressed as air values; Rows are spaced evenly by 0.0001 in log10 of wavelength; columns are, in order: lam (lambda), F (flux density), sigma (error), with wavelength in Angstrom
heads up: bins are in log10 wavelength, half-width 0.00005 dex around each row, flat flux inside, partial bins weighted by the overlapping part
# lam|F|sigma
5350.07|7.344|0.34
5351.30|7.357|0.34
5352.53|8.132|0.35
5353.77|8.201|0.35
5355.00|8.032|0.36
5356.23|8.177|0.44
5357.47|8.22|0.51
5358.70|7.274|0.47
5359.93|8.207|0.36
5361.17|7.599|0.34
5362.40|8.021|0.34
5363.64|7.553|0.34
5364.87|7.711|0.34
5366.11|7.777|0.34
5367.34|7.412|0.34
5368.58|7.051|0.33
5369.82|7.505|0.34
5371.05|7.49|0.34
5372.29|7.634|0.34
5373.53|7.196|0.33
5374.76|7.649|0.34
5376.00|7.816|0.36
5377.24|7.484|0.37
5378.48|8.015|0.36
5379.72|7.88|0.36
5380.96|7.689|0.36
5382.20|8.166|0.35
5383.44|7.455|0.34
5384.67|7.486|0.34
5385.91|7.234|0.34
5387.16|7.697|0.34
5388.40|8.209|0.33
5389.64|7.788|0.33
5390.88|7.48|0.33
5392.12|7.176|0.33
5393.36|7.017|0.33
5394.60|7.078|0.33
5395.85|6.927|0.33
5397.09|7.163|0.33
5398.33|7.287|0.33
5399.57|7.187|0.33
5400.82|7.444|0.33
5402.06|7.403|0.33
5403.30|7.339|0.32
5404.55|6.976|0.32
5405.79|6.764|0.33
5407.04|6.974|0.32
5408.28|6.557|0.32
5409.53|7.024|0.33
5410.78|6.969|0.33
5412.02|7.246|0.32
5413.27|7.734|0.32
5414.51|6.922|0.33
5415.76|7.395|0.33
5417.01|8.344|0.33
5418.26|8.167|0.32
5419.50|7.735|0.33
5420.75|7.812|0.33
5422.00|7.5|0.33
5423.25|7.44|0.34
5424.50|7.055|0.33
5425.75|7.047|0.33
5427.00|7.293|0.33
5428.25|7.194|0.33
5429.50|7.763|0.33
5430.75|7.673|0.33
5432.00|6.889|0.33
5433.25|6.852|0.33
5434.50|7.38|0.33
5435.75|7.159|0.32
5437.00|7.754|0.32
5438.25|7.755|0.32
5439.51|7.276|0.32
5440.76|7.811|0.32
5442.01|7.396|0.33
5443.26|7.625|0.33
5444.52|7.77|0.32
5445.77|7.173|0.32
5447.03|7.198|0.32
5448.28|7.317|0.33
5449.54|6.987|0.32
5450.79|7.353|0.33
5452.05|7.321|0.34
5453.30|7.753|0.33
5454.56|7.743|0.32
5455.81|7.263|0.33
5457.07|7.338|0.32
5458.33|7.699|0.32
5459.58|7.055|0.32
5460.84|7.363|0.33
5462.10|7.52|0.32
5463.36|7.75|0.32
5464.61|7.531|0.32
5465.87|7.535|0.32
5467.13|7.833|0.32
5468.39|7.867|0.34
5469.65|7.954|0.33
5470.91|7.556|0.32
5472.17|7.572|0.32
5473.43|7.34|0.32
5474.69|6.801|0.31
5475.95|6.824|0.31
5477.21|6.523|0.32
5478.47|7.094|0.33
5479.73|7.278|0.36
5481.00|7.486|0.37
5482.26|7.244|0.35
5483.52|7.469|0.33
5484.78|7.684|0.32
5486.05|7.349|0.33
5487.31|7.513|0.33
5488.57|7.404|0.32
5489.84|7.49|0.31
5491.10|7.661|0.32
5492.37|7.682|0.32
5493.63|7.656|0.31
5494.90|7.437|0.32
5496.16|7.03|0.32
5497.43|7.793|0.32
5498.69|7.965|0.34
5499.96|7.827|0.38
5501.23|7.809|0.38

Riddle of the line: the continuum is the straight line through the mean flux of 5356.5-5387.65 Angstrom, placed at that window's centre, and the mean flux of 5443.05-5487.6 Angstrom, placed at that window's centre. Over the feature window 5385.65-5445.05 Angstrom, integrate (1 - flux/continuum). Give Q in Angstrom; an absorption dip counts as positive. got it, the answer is 1.3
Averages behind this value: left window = 7.65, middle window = 7.37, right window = 7.4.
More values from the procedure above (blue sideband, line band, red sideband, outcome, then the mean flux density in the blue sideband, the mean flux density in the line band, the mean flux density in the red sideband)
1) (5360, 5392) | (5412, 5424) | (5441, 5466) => -0.2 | 7.64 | 7.64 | 7.44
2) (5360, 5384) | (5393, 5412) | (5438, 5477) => 1.2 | 7.65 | 7.08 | 7.45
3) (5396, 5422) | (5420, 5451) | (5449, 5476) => 0.1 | 7.32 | 7.38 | 7.47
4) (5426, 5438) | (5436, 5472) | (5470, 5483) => -1.2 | 7.34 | 7.51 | 7.19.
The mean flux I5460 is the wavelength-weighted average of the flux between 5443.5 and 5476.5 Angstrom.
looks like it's 7.44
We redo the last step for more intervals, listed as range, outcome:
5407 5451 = 7.38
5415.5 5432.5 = 7.53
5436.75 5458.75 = 7.47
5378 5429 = 7.4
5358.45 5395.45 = 7.59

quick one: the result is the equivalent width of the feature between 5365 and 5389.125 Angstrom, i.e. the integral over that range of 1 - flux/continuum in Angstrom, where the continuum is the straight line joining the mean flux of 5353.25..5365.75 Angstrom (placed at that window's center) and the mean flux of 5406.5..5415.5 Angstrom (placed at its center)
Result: 0.0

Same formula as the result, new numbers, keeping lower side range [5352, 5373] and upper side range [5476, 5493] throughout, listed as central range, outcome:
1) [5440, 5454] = 0.10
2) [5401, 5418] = 0.83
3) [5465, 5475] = -0.24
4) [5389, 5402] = 0.66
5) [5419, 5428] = 0.19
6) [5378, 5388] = -0.02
